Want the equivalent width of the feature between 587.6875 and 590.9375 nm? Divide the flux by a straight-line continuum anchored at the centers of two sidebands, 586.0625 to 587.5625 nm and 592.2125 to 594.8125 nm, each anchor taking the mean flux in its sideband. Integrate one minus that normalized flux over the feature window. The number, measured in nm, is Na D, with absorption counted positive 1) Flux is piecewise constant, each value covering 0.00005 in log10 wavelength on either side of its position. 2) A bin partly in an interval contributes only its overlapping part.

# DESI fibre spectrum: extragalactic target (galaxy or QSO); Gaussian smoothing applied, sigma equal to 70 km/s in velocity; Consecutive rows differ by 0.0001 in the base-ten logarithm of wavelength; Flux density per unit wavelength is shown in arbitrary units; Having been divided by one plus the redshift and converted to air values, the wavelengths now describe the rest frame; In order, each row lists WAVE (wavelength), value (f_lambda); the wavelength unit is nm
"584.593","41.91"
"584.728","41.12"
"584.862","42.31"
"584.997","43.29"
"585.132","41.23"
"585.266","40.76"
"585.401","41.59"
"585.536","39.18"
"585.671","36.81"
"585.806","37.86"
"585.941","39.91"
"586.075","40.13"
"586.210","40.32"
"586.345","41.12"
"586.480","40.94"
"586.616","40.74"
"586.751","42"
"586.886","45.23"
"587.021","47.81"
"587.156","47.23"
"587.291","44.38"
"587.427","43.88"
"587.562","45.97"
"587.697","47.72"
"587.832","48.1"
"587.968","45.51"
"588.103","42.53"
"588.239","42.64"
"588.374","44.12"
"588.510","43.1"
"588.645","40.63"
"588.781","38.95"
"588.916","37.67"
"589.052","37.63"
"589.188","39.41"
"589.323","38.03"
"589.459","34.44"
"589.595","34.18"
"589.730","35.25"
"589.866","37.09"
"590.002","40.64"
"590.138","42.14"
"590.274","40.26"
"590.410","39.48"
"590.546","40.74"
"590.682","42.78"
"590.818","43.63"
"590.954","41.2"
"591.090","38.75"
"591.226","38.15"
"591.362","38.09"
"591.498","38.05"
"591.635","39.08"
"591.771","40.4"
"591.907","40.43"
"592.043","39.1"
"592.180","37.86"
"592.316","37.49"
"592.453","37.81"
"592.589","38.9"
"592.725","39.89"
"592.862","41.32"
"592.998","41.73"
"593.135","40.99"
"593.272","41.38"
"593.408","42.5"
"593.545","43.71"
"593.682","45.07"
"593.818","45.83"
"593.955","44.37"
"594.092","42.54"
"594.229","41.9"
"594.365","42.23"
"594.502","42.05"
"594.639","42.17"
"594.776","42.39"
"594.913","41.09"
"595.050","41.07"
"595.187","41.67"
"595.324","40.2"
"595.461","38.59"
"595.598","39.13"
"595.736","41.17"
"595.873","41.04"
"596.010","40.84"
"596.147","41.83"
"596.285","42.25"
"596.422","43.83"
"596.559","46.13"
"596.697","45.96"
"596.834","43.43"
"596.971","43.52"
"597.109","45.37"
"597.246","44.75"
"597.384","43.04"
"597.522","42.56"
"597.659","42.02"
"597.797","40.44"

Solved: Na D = 0.163 nm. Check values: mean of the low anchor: 43.3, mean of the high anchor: 41.8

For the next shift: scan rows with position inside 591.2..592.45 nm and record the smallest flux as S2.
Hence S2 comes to 37.49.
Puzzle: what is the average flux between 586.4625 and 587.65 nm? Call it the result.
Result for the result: 44.4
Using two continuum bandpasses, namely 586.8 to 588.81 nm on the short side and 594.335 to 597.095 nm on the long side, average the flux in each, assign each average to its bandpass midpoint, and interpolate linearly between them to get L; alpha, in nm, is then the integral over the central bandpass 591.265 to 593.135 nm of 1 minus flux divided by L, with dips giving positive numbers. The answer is 0.169 nm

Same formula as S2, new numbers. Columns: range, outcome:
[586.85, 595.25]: 34.18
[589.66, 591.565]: 35.25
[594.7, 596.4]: 38.59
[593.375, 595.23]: 41.07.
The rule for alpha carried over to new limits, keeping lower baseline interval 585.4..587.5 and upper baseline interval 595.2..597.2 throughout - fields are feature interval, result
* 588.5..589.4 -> 0.06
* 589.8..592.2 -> 0.12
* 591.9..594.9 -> 0.06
